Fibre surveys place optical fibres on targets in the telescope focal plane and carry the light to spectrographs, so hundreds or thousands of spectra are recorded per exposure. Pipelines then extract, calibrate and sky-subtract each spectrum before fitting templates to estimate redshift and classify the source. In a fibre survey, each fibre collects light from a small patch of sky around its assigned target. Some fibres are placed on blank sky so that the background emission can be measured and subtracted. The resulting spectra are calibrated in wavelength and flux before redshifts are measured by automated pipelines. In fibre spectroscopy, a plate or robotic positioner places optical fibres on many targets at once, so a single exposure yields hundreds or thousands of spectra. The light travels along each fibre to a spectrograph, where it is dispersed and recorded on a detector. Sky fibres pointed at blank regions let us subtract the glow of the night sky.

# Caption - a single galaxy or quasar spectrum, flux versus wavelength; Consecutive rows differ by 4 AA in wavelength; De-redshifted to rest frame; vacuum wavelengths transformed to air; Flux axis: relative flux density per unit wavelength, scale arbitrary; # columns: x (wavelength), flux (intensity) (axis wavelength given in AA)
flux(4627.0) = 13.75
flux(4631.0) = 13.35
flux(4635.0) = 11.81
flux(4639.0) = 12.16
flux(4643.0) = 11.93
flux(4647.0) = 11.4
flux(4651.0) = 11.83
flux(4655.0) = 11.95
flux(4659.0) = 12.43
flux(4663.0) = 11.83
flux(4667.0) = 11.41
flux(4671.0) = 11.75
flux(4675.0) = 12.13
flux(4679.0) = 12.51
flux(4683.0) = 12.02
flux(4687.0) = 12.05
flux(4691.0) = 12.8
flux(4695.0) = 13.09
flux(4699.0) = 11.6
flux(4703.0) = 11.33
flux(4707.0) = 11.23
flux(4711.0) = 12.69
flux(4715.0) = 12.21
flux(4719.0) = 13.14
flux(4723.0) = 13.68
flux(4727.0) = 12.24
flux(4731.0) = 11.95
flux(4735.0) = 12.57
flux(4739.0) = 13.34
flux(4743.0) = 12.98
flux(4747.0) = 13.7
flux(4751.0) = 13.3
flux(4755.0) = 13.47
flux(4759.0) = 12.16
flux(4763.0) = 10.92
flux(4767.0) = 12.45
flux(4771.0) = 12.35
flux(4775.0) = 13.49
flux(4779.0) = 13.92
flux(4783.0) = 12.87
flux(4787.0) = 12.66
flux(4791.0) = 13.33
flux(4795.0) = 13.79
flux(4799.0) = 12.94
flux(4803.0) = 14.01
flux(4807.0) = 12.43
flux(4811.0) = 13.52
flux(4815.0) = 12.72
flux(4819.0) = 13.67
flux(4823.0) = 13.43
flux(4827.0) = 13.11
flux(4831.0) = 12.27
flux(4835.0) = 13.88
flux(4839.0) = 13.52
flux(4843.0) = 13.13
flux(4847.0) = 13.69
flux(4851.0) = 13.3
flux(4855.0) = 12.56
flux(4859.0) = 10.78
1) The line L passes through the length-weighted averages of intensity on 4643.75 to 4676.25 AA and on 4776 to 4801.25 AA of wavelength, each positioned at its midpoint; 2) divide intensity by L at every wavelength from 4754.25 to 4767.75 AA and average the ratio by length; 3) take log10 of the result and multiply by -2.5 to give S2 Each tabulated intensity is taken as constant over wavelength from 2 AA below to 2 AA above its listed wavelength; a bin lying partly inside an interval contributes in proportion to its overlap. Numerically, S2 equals 0.073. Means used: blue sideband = 11.8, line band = 12.1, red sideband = 13.3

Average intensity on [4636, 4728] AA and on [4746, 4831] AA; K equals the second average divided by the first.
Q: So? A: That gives 1.07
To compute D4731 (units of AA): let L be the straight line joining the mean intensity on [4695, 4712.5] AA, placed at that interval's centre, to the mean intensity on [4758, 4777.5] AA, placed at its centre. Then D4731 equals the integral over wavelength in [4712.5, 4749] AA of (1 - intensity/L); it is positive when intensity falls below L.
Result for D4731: -2.5 AA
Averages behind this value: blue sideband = 11.8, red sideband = 12.3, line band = 12.9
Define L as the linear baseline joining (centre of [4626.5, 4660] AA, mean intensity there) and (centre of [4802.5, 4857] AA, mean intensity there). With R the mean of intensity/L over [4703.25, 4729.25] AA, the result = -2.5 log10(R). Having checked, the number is 0.01 mag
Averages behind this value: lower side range 12.2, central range 12.4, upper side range 13.2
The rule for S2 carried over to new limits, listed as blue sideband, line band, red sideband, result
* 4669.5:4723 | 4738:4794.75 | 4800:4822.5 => -0.01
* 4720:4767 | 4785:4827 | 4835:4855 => -0.01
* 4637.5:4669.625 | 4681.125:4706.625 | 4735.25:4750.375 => 0.03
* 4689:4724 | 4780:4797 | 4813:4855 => -0.02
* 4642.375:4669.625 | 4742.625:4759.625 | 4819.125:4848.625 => -0.05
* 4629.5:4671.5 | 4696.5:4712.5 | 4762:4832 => 0.06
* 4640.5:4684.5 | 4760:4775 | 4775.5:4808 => 0.08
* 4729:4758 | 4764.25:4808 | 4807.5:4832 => 0.00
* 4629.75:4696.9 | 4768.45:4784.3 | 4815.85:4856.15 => -0.02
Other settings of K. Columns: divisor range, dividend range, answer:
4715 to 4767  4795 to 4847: 1.04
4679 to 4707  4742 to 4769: 1.05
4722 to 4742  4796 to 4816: 1.04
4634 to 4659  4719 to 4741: 1.08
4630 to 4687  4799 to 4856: 1.10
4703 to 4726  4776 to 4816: 1.06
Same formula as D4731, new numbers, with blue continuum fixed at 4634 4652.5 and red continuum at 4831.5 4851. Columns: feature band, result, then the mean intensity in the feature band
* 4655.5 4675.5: 0.2 AA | 11.9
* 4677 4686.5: -0.1 AA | 12.2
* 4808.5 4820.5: 0.0 AA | 13.3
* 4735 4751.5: -0.8 AA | 13.2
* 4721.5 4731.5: -0.1 AA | 12.7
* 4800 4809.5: -0.1 AA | 13.2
